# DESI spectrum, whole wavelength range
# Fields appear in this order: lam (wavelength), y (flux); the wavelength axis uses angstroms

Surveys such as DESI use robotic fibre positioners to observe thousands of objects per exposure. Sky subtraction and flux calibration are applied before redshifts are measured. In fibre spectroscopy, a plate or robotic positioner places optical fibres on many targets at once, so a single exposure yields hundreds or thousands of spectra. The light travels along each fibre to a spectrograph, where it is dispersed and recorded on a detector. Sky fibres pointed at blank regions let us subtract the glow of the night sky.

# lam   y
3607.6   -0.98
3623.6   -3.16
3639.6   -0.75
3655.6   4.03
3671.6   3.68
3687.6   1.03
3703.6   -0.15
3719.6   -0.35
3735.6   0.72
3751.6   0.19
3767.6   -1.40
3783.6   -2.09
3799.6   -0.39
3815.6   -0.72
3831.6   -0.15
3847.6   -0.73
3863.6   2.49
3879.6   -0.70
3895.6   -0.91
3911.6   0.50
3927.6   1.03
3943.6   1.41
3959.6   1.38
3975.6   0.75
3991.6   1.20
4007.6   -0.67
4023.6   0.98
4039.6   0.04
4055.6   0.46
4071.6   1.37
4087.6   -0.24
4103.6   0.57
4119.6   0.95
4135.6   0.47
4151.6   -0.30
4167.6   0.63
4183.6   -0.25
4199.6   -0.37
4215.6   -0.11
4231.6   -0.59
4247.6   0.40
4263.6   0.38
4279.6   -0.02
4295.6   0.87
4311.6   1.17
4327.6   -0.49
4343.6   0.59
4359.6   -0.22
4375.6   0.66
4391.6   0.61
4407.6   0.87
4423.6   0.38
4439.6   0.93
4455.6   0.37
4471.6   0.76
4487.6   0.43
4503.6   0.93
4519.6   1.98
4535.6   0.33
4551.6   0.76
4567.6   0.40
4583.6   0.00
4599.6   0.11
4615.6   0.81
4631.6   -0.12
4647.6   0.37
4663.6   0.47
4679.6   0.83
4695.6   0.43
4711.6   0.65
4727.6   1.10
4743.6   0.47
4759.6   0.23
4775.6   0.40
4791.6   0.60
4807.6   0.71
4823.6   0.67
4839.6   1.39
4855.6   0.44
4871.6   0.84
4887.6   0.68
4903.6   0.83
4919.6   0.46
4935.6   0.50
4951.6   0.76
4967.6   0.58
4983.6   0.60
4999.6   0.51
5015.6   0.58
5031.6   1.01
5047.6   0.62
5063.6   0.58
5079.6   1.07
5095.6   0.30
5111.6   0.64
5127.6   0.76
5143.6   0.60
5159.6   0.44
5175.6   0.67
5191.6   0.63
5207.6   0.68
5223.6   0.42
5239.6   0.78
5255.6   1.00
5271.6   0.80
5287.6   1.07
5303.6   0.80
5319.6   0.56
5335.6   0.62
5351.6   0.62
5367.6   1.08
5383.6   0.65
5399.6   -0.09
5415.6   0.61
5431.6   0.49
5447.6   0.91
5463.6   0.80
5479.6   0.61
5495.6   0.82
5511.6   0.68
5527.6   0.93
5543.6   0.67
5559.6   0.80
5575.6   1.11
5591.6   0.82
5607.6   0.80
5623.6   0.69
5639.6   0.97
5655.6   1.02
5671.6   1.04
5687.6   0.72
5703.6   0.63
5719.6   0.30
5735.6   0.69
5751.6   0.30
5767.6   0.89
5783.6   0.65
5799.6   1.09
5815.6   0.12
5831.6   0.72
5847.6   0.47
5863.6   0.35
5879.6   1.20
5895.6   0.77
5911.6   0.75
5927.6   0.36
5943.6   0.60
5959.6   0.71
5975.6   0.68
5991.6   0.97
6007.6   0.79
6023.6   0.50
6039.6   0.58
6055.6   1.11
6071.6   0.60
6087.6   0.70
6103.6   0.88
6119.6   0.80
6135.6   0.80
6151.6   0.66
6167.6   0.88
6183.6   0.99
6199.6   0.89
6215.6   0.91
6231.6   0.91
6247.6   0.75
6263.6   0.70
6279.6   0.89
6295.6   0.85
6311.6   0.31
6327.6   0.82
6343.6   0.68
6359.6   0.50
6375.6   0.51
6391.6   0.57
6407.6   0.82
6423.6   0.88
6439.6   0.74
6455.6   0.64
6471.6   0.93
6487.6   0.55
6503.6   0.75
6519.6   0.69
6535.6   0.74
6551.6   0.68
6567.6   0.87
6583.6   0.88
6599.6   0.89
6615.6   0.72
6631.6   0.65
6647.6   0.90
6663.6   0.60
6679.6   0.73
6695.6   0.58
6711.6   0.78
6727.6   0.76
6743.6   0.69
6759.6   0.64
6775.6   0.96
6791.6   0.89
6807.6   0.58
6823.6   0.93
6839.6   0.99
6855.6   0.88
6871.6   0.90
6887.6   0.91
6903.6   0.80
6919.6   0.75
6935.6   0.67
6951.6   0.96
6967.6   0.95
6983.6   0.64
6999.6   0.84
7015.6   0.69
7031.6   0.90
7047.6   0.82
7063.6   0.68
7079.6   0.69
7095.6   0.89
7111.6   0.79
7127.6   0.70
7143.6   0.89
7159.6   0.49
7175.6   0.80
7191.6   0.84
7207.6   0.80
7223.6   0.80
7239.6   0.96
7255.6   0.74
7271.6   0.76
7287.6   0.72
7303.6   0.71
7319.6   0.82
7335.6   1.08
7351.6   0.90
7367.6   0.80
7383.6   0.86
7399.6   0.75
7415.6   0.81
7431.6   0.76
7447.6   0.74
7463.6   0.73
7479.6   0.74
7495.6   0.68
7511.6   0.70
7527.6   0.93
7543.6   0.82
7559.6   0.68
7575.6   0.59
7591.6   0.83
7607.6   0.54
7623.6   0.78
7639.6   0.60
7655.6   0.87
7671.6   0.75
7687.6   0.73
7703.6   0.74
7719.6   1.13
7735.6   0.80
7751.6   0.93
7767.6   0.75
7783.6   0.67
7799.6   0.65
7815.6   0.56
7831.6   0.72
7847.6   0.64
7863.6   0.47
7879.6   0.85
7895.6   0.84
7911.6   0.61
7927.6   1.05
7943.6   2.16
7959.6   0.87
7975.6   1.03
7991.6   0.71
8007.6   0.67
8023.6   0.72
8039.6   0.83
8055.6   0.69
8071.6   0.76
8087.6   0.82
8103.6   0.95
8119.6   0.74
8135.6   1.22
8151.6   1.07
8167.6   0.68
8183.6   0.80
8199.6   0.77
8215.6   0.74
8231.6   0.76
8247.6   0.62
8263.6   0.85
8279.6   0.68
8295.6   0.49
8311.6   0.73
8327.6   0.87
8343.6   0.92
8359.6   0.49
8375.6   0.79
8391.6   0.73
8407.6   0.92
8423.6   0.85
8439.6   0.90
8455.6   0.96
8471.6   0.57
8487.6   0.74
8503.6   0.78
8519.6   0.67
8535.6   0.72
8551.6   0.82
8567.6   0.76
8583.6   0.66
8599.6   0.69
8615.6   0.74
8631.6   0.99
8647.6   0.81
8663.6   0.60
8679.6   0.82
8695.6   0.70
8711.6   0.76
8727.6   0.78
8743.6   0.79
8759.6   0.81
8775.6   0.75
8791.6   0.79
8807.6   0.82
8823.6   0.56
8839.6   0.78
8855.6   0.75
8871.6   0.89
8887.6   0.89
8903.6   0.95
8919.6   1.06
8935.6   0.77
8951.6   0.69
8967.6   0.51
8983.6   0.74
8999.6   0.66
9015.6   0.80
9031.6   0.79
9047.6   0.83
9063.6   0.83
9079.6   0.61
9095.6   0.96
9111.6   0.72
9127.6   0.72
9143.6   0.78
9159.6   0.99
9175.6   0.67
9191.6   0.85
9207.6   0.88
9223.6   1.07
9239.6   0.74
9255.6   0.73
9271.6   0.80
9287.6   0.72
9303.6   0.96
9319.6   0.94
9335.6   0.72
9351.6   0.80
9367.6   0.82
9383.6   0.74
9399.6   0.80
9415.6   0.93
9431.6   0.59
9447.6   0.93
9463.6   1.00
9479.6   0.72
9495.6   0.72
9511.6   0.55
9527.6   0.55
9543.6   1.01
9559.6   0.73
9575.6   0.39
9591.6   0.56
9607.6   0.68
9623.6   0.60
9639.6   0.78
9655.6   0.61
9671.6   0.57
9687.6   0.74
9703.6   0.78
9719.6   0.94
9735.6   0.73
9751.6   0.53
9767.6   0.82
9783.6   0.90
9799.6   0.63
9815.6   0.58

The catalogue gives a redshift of 0.21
